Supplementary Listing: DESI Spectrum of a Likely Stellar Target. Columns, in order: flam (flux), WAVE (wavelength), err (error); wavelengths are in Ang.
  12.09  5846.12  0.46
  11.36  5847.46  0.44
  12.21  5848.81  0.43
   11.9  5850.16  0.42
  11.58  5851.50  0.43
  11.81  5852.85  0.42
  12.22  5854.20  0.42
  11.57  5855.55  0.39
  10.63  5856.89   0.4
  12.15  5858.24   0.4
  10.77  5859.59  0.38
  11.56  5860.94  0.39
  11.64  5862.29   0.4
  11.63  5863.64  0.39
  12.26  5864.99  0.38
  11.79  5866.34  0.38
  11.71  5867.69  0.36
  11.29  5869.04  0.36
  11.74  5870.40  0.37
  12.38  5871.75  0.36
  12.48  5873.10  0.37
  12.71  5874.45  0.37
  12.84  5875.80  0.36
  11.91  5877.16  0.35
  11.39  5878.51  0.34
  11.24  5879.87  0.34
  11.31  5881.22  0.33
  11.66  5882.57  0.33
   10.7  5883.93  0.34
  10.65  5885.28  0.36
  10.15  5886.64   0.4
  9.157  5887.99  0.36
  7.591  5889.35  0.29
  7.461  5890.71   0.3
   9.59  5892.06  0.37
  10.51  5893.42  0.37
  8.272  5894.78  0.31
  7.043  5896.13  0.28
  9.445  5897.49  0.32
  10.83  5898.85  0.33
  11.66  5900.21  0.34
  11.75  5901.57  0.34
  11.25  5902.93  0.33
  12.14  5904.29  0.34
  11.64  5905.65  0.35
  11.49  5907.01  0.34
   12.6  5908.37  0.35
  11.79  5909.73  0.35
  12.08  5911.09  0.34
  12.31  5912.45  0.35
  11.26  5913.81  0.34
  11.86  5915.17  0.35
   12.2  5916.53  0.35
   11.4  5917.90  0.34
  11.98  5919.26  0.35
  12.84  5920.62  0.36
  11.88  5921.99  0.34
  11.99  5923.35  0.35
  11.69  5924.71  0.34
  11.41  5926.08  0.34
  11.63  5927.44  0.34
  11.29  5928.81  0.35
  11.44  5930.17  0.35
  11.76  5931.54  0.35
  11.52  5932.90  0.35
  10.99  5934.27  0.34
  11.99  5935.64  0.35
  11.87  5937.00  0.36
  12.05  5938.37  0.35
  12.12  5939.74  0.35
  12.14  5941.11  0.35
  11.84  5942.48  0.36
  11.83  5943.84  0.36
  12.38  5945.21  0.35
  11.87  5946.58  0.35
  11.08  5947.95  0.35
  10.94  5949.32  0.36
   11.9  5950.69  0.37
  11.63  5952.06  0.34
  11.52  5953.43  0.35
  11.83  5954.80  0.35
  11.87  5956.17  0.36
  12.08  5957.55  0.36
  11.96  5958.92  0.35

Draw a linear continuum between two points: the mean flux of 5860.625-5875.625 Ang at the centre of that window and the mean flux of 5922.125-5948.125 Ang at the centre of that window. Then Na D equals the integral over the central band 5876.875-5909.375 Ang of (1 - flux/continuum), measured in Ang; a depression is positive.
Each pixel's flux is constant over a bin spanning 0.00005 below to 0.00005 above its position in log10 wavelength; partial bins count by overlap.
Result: 3.9 Ang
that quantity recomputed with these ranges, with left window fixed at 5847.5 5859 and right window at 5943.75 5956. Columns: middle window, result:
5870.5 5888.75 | 0.5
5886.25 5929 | 2.7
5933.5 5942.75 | -0.1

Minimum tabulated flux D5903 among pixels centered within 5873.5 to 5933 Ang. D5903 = 7.043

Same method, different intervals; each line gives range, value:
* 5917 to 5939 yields 10.99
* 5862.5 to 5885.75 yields 10.65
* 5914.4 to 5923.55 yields 11.4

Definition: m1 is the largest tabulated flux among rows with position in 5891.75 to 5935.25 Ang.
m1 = 12.84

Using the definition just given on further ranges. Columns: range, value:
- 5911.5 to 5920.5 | 12.31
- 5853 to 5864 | 12.22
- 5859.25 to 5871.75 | 12.38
